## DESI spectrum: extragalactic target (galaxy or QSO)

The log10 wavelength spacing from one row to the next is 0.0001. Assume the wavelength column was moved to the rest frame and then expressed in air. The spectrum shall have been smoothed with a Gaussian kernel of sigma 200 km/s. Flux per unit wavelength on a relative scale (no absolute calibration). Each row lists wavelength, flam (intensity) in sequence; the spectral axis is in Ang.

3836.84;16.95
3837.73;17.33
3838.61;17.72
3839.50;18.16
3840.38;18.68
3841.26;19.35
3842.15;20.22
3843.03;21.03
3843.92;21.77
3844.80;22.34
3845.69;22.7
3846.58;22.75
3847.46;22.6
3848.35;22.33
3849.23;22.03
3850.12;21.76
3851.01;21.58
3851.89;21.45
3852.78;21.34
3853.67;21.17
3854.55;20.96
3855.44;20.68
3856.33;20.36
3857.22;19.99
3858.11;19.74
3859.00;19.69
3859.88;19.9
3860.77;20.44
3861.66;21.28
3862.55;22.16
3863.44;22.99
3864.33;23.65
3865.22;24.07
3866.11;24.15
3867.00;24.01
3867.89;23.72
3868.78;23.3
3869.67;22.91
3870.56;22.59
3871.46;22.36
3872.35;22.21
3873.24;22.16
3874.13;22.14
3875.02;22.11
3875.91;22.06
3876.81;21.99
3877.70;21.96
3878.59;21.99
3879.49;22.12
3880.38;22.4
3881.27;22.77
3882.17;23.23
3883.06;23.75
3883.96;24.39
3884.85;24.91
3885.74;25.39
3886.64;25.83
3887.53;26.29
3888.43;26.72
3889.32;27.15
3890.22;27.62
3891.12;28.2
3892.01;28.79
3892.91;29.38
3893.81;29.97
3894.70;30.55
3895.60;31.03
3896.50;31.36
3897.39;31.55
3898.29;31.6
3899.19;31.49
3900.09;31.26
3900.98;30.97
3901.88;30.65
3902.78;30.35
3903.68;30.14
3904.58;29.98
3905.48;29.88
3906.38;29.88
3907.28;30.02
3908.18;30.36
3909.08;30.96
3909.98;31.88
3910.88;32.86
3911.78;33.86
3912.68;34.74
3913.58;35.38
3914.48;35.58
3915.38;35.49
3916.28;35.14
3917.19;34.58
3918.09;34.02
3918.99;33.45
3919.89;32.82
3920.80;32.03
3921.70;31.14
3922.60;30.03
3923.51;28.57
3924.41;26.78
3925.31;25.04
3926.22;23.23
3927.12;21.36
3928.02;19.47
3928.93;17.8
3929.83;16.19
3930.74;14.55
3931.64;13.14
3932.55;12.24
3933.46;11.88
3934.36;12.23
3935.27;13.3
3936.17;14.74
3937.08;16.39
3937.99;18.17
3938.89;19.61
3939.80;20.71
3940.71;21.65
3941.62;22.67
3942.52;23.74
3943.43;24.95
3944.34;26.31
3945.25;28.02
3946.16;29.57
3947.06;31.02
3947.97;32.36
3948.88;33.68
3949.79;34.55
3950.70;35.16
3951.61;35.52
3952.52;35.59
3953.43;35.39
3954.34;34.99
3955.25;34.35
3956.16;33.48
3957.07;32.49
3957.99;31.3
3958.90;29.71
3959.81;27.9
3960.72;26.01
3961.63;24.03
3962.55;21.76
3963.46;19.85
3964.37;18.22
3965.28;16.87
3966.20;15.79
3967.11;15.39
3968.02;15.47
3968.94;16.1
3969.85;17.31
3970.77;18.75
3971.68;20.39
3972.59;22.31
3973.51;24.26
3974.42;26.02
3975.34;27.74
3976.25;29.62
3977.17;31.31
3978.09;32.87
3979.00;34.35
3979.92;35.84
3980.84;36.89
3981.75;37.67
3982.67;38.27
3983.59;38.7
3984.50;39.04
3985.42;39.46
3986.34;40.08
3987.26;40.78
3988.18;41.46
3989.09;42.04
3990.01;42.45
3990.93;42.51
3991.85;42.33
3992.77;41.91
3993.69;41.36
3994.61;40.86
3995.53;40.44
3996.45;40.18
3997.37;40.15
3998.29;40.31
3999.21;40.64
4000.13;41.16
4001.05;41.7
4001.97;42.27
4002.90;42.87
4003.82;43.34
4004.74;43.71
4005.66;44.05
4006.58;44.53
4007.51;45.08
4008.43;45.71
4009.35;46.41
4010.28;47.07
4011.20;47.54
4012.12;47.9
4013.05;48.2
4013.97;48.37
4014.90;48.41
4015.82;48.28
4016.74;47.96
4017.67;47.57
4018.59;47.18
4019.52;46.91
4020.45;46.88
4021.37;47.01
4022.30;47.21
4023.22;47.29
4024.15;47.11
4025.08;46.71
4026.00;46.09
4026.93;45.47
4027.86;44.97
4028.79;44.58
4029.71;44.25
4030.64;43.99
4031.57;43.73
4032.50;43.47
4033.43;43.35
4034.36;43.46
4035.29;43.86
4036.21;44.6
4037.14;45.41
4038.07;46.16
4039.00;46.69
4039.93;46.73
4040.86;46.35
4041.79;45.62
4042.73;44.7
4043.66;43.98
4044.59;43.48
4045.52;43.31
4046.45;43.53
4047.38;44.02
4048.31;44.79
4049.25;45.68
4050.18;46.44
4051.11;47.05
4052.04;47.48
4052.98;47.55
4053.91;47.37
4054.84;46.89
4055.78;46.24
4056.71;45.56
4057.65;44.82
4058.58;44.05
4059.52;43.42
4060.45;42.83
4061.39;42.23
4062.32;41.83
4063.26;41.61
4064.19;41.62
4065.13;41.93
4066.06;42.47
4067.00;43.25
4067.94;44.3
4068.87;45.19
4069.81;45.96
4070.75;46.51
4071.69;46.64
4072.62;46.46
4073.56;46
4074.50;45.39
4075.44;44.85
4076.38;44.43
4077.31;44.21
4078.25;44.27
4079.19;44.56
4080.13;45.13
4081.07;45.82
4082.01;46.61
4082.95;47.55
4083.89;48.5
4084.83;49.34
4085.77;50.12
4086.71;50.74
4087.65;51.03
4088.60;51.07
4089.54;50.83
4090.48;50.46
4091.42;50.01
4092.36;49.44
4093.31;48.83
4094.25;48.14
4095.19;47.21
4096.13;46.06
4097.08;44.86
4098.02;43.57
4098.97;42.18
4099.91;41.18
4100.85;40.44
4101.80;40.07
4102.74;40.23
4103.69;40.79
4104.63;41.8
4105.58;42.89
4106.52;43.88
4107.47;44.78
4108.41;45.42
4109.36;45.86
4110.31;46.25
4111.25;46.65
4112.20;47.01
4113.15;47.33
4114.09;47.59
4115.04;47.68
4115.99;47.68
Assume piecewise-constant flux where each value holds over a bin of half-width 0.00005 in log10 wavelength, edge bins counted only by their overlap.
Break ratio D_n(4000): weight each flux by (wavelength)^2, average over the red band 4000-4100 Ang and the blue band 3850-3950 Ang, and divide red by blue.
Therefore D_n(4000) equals 1.9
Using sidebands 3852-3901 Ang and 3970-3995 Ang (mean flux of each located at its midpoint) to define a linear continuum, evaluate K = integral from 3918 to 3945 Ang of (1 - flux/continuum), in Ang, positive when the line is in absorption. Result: 7.2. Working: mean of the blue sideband 24.4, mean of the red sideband 34.9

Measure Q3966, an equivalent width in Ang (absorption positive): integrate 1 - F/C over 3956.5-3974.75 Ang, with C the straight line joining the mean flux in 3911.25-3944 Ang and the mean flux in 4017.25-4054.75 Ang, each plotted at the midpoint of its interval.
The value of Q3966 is 5.53 Ang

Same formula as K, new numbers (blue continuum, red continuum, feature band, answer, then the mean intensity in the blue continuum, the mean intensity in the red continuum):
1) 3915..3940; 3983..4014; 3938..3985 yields 6.5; 23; 42.7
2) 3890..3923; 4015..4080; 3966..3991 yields 5.1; 31.6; 45.2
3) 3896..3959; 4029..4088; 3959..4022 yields 0.2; 27.9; 45.2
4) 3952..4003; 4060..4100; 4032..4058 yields -2.5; 32.5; 46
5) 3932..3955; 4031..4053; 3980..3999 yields -3.3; 25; 45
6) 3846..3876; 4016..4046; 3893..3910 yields -1.9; 22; 45.5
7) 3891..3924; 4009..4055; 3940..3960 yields 3.3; 31.7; 46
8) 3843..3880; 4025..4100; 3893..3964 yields 4.2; 22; 45.6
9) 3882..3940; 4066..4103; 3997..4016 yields -3.6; 26.8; 46.2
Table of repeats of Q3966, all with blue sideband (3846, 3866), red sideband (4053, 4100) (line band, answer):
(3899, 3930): -2.4 Ang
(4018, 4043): -2.9 Ang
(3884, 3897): -1.3 Ang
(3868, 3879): 0.5 Ang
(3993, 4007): -1.6 Ang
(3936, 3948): 3.0 Ang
